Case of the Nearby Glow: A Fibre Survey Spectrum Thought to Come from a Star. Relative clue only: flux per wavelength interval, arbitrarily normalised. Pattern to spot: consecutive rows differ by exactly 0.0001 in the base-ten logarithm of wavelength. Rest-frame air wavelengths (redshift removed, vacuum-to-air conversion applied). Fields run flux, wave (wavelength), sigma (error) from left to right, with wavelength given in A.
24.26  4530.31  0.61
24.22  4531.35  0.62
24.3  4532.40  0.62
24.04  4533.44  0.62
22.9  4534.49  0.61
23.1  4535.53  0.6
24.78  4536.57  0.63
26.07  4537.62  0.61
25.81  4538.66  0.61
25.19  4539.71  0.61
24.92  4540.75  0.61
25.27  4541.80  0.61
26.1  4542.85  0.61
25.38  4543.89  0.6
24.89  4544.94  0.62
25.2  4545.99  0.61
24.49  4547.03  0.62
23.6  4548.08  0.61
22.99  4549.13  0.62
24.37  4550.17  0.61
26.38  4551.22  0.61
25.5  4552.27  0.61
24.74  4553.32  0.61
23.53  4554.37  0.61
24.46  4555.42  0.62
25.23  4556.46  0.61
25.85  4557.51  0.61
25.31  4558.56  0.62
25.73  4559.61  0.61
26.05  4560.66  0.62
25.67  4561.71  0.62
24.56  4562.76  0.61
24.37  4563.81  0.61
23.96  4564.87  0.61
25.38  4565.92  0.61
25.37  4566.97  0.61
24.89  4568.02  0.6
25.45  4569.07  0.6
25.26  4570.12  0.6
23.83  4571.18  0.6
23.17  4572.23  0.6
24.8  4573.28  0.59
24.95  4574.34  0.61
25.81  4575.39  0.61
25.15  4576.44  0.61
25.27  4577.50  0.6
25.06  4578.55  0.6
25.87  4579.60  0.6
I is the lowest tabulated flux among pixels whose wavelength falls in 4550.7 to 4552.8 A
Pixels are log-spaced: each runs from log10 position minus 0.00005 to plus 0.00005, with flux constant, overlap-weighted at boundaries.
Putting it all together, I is 25.5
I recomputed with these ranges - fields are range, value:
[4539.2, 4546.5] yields 24.89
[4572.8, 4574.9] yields 24.8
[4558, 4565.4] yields 23.96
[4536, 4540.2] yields 24.78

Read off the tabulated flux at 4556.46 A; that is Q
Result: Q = 25.23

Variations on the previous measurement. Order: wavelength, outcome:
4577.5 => 25.27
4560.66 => 26.05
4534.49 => 22.9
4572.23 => 23.17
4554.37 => 23.53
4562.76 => 24.56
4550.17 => 24.37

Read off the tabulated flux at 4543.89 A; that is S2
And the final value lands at 25.38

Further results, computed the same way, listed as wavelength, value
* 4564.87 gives 23.96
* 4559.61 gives 25.73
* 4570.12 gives 25.26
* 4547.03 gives 24.49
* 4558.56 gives 25.31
